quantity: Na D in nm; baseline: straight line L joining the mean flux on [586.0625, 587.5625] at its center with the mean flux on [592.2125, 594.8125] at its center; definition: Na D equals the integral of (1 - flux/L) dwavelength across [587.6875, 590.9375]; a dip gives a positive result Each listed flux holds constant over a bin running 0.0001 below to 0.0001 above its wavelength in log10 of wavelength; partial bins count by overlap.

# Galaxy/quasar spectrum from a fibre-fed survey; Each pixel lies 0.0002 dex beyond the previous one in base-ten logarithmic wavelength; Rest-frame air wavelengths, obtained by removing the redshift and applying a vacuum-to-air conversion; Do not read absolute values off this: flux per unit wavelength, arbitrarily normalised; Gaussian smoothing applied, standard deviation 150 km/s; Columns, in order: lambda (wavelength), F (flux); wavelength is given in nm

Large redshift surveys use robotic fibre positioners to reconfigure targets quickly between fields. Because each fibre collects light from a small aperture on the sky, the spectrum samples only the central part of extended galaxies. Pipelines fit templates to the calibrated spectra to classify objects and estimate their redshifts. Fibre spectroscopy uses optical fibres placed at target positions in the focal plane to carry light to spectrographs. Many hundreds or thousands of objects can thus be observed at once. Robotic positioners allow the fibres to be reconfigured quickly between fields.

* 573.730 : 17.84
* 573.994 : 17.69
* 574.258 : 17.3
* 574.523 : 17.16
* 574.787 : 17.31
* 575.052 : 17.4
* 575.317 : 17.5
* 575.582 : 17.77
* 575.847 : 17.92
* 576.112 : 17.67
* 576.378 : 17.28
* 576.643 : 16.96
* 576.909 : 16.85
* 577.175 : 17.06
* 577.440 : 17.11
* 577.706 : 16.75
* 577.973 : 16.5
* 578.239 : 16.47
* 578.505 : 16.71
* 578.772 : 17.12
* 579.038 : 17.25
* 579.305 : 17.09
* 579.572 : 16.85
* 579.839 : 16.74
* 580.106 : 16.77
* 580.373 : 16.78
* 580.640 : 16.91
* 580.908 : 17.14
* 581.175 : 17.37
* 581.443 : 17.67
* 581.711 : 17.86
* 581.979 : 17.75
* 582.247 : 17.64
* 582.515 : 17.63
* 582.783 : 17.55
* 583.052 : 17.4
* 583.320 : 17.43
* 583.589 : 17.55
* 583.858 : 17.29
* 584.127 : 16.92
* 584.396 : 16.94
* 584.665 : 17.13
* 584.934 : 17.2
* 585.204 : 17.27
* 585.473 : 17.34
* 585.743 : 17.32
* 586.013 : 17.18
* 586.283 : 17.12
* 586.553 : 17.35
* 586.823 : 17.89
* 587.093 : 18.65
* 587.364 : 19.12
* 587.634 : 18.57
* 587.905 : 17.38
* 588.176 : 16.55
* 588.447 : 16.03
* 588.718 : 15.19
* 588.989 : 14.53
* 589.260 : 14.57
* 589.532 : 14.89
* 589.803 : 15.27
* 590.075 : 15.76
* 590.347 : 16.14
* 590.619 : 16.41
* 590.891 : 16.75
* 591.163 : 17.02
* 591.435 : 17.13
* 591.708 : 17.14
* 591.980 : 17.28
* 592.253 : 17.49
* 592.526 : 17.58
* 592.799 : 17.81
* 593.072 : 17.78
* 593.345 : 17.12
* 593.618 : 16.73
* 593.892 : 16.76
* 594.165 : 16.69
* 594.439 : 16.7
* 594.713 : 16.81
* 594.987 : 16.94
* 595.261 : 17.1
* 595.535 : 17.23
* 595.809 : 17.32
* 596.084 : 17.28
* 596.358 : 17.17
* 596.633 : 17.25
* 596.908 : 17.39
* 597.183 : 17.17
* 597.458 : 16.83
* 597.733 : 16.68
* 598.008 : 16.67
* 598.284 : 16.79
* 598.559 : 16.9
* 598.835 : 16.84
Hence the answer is 0.34 nm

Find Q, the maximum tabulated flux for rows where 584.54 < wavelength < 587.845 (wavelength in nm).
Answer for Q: 19.12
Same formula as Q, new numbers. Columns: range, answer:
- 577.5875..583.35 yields 17.86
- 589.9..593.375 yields 17.81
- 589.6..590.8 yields 16.41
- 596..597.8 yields 17.39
